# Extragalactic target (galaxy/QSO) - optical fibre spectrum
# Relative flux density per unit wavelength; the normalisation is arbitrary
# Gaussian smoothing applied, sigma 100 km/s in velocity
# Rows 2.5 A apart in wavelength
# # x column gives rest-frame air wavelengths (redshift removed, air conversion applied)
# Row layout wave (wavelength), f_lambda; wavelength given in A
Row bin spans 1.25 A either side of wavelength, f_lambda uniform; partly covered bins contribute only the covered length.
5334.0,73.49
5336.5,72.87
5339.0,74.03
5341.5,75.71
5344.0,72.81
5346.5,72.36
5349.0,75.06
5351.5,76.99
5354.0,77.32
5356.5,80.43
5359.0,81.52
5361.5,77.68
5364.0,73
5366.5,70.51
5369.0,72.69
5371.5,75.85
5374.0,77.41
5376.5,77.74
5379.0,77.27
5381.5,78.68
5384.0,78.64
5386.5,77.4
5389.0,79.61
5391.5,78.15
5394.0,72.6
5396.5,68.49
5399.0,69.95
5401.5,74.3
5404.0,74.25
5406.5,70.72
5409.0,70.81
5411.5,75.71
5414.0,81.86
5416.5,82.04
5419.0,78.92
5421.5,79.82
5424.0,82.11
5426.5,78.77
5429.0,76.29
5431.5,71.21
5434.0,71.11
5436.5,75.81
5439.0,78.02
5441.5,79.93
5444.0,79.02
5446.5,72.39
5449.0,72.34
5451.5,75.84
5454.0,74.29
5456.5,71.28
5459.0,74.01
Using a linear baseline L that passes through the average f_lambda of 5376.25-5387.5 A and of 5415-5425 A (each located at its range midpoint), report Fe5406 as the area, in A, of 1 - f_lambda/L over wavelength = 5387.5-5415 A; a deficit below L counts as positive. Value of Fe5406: 1.80 A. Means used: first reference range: 78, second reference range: 80.7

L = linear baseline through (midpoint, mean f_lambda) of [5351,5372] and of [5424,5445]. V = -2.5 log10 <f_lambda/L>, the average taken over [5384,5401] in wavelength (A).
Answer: 0.02 mag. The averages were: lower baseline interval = 76.2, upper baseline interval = 76.6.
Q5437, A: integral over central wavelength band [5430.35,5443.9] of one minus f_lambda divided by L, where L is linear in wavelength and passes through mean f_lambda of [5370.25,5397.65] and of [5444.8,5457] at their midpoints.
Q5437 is -0.3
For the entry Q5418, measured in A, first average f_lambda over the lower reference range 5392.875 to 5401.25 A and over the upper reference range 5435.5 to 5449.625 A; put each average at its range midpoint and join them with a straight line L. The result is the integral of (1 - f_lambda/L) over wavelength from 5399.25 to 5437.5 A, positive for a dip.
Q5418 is -1.4 A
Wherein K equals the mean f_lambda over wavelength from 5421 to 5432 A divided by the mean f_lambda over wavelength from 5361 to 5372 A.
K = 1.1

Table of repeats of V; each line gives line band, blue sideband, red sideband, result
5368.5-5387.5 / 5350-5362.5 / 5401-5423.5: 0.01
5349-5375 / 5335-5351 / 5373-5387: 0.00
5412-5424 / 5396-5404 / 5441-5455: -0.11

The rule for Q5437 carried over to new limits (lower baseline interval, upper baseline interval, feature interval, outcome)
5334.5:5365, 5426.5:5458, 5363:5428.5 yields -0.6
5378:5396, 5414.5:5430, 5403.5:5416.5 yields 0.6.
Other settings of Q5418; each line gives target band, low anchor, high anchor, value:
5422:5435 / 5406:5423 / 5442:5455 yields 0.0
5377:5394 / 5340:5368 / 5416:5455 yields -0.4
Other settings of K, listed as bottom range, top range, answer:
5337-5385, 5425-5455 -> 0.99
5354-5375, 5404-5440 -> 1.00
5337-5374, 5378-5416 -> 1.00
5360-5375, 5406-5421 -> 1.03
